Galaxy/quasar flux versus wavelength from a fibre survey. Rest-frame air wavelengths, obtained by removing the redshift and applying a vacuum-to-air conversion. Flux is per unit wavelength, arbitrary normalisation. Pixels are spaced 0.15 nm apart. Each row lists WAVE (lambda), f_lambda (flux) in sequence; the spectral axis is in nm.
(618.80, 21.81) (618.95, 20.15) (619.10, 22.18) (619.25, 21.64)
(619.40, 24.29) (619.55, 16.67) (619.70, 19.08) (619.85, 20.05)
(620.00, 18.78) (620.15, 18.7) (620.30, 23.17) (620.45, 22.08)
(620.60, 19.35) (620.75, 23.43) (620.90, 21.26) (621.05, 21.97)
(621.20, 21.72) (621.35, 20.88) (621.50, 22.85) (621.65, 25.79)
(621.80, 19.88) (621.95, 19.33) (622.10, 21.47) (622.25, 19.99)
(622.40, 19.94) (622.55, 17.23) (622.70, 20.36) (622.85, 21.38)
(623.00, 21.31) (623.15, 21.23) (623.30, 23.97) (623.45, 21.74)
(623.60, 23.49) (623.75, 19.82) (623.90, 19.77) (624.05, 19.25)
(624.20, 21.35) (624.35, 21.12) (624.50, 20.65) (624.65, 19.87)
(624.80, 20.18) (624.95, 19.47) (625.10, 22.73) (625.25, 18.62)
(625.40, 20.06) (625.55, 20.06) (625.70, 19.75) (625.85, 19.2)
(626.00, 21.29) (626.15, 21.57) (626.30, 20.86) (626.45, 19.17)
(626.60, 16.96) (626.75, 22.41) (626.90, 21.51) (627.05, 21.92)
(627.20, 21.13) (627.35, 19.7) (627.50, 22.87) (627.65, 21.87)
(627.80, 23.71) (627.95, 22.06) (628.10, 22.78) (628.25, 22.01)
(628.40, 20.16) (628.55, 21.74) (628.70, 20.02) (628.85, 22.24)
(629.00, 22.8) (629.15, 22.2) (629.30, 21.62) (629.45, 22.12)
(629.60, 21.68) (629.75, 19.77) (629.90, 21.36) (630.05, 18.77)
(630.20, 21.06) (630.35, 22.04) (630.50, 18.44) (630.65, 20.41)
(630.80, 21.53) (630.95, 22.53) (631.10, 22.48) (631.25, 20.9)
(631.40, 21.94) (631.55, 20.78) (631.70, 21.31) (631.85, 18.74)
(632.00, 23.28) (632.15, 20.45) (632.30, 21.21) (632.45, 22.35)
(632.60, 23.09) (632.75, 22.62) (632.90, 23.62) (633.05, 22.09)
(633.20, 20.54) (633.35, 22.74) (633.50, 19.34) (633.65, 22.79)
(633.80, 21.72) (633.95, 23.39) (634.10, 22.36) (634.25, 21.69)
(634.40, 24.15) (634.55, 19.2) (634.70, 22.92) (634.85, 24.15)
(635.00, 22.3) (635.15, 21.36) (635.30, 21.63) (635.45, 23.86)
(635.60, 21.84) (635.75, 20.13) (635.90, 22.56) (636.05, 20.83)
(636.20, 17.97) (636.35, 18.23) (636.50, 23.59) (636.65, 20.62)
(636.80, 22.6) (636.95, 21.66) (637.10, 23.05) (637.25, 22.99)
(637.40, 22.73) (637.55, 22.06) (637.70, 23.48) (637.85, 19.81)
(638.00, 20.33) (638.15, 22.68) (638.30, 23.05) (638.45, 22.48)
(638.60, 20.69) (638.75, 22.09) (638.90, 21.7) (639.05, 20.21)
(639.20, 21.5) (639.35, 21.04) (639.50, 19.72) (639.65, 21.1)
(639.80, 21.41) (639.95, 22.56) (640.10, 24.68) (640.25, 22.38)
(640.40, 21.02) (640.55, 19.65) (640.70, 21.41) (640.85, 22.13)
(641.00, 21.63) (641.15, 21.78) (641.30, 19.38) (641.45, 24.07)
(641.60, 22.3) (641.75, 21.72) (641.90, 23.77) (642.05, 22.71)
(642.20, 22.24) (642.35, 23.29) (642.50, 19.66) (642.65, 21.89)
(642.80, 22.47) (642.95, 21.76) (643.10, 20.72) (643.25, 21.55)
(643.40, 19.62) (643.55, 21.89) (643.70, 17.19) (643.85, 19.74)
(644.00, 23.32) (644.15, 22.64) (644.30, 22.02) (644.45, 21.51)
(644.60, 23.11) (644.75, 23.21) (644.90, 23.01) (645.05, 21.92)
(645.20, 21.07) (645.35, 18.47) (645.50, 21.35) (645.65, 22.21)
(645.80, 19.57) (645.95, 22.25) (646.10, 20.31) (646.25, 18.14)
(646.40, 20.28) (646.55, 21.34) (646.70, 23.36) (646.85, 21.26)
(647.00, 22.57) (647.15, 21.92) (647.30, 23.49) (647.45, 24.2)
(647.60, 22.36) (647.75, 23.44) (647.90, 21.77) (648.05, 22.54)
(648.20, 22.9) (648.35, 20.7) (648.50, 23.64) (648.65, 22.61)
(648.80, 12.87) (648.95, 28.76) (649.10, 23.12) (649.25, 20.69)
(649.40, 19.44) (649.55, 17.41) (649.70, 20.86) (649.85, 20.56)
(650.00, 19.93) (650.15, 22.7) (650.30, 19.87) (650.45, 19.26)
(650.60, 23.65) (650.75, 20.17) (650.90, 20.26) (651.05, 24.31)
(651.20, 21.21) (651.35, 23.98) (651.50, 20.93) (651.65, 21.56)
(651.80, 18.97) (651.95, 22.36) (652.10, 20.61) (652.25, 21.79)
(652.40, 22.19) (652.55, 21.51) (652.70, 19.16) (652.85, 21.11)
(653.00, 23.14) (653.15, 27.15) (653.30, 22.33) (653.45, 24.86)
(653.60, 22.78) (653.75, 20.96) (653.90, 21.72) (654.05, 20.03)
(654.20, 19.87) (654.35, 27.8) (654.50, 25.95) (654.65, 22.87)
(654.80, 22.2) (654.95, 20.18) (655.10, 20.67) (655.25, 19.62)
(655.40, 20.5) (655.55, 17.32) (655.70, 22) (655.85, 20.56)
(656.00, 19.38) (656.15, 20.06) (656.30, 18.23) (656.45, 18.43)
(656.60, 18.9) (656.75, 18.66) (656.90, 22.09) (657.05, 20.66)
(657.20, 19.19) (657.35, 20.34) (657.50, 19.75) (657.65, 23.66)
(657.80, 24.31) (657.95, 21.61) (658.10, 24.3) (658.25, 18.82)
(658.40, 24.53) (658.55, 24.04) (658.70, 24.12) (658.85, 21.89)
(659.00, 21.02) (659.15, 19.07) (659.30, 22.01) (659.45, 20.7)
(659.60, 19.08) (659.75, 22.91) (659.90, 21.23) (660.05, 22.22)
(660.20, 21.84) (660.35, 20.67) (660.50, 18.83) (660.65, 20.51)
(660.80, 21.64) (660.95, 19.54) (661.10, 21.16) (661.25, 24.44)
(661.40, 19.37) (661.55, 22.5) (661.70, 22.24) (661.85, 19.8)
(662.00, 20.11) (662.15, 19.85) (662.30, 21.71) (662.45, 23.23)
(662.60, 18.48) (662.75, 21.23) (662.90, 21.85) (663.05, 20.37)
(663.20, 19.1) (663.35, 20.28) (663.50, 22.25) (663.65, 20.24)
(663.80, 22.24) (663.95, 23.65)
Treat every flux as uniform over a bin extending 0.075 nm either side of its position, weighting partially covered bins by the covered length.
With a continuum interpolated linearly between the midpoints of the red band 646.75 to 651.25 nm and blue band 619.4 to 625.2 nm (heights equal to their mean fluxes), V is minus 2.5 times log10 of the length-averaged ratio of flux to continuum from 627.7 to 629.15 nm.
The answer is -0.05 mag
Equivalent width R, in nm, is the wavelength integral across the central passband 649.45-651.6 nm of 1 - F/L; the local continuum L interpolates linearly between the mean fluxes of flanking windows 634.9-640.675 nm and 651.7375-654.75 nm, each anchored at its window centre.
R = 0.11 nm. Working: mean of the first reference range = 21.6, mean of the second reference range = 22.4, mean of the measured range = 21.1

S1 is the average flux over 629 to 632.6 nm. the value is 21.2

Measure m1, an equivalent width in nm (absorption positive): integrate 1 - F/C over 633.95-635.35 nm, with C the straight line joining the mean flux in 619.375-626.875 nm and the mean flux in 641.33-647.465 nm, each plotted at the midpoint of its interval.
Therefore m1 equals -0.07 nm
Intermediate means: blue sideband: 20.7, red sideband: 21.6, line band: 22.3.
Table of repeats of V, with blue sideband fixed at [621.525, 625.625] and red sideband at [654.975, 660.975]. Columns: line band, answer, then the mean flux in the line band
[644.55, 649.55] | -0.043 mag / 21.7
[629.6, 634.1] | -0.033 mag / 21.4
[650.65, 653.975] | -0.056 mag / 22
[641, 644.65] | -0.043 mag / 21.7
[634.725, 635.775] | -0.076 mag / 22.3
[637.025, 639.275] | -0.056 mag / 21.9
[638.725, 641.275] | -0.034 mag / 21.5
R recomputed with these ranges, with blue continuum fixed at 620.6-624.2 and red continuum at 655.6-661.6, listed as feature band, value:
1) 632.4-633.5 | -0.056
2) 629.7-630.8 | 0.042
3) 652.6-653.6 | -0.086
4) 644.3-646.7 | -0.018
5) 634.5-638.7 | -0.122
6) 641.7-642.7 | -0.051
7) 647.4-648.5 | -0.077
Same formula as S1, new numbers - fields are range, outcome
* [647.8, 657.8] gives 21.3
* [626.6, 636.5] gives 21.6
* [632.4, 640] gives 21.8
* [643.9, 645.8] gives 21.9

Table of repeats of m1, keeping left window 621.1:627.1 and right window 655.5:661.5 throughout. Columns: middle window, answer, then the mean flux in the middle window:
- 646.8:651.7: -0.17 nm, 21.7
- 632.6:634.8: -0.14 nm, 22.1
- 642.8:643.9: 0.02 nm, 20.5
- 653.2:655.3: -0.14 nm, 22.4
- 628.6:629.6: -0.05 nm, 21.8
